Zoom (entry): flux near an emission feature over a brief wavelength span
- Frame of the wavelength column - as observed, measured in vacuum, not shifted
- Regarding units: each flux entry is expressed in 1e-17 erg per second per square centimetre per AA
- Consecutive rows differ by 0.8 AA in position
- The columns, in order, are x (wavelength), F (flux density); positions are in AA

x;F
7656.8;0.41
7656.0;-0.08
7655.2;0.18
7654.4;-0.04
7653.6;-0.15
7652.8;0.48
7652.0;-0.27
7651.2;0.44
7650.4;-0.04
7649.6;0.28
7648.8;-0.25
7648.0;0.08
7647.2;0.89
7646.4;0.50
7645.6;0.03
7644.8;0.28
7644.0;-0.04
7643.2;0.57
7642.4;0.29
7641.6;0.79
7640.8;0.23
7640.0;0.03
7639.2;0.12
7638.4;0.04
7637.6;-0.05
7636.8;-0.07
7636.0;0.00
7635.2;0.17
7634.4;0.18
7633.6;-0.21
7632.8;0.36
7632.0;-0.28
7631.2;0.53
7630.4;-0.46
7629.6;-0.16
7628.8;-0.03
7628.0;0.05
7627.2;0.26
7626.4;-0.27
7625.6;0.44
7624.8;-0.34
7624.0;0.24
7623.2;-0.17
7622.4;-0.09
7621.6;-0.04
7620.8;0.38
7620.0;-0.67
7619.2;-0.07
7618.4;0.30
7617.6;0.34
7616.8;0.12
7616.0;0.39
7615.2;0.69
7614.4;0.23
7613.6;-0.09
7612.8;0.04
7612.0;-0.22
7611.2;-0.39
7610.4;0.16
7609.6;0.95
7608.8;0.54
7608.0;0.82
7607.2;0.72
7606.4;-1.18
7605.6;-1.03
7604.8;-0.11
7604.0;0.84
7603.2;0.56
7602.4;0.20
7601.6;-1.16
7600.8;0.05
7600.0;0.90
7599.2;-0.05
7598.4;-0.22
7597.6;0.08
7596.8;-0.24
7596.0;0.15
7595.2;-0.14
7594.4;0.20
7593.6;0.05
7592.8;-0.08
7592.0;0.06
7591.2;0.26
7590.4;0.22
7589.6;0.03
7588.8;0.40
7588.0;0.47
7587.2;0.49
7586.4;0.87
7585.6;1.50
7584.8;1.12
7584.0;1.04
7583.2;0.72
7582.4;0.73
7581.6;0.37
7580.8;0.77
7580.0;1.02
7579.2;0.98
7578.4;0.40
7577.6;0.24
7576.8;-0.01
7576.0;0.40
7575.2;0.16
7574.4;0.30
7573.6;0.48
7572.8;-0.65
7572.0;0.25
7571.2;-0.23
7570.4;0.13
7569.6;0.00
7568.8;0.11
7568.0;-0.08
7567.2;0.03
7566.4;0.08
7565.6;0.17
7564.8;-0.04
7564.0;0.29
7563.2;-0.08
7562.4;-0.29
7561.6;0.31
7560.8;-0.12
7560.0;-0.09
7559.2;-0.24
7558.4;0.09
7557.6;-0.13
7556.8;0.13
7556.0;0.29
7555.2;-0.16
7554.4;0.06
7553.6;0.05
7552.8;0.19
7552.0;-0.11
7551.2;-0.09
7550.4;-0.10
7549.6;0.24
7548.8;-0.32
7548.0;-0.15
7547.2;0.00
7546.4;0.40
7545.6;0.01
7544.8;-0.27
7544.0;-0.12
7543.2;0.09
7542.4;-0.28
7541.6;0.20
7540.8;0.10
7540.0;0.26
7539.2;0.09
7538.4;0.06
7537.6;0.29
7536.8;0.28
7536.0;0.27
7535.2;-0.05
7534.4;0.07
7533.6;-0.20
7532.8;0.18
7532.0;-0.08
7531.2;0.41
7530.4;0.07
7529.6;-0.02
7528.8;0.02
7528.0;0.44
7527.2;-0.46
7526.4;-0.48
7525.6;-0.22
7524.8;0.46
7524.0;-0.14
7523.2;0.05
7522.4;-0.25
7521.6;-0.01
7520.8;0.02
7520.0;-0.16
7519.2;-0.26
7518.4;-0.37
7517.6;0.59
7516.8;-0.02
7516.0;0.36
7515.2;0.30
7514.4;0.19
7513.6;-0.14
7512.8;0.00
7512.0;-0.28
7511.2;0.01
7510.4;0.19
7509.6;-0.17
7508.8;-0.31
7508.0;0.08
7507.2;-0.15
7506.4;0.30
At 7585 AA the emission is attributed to [O II] 3727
